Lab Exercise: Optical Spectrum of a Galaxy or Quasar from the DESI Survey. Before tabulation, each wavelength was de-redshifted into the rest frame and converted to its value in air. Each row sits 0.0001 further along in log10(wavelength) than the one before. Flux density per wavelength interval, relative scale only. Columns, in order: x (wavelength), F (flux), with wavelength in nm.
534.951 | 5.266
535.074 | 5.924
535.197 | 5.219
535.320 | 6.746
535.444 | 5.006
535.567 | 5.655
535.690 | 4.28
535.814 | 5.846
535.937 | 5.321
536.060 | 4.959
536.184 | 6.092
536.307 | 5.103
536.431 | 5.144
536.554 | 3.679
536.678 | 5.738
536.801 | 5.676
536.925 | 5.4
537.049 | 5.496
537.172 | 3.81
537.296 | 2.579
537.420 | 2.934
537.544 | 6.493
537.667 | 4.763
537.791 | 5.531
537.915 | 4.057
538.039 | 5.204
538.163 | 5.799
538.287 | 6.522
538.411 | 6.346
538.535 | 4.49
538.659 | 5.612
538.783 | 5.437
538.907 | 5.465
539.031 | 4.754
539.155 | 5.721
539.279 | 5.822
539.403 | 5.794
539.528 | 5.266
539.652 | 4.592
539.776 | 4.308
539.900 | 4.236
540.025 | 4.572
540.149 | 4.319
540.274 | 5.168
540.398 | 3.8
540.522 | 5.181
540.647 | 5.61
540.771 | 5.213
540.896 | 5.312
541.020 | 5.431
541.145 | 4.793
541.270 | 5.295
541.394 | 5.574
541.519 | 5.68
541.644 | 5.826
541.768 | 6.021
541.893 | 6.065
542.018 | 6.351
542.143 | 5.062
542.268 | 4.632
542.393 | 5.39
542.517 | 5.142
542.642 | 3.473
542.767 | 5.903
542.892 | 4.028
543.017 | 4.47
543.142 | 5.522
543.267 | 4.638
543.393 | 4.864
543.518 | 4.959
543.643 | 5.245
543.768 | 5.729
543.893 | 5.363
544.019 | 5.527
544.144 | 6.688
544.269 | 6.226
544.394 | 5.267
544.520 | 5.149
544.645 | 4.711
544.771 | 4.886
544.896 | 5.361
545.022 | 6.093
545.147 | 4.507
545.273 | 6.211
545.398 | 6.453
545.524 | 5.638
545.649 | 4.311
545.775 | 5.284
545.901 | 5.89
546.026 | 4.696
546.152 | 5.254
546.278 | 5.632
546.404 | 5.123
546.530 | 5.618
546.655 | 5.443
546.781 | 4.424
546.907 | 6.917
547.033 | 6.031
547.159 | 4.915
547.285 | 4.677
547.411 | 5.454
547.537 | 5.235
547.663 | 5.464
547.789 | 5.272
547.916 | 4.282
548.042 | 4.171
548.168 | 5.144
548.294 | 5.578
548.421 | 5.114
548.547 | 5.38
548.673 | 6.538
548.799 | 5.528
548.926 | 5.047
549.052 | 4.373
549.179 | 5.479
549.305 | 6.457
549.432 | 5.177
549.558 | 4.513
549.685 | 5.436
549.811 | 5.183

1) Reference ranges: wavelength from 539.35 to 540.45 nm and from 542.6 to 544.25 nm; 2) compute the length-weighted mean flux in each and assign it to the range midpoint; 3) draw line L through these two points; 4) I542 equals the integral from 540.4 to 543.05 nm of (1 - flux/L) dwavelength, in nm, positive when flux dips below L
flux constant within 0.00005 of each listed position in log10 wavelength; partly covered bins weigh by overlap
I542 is -0.17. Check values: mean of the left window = 4.67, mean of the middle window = 5.24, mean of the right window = 5.16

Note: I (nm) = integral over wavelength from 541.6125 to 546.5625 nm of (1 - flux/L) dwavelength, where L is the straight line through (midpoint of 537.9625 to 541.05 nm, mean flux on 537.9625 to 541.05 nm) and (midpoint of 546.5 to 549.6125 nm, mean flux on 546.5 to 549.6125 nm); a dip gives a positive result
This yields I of -0.077 nm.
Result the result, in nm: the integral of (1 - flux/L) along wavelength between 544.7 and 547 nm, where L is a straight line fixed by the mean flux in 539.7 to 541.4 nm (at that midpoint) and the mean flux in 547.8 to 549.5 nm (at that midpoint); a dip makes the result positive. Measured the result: -0.139 nm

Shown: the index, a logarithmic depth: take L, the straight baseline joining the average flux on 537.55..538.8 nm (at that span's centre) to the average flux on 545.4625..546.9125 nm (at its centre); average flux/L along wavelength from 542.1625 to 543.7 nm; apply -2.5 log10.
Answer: 0.10 mag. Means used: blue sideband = 5.42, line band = 4.86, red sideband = 5.29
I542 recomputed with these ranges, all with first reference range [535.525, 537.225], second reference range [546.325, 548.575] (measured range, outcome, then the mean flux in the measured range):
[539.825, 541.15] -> 0.08 nm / 4.87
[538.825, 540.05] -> 0.03 nm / 5.07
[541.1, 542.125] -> -0.10 nm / 5.69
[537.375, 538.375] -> -0.01 nm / 5.23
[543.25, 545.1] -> -0.06 nm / 5.39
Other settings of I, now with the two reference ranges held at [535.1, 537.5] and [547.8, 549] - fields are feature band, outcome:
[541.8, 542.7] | -0.02 nm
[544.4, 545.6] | -0.07 nm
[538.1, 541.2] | -0.08 nm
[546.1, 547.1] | -0.08 nm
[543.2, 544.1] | -0.02 nm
